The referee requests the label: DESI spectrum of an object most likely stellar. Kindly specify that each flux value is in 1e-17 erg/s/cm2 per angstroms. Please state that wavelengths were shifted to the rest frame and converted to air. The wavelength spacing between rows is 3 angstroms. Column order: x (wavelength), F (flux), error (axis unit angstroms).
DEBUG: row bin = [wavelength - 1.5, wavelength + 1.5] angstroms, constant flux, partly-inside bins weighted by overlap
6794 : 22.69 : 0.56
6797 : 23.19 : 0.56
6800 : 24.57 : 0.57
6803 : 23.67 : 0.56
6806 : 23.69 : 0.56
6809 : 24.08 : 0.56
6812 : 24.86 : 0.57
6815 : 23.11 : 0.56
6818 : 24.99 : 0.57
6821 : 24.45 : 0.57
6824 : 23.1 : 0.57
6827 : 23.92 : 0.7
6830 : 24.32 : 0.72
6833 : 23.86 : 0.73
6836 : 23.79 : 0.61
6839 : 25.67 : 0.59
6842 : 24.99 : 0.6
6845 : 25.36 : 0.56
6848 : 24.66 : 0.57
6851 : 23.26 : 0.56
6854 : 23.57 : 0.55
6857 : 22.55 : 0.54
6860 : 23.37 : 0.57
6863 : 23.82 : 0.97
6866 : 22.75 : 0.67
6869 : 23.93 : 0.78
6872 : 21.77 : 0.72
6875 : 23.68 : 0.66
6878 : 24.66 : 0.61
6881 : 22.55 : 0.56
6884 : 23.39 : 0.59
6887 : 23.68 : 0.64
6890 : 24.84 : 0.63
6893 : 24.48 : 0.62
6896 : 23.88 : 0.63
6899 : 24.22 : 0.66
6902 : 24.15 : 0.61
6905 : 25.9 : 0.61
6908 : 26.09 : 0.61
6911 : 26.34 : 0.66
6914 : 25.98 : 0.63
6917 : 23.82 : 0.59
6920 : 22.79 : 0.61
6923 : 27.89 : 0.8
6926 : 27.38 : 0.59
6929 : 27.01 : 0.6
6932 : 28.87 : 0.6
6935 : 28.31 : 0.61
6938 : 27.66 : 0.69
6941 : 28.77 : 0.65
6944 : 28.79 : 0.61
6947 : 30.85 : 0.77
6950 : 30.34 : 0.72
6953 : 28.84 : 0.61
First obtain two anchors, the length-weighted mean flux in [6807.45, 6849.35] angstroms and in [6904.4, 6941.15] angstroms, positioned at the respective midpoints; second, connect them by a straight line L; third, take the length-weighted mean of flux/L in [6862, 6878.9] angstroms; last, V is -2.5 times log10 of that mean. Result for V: 0.089 mag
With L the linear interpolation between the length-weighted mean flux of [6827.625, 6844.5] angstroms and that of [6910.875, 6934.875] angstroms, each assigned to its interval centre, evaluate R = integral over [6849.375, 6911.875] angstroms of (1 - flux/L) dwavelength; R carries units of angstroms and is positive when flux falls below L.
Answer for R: 3.8 angstroms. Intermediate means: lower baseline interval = 24.5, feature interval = 23.9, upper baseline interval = 26.4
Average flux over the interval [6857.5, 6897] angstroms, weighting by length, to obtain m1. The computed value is 23.6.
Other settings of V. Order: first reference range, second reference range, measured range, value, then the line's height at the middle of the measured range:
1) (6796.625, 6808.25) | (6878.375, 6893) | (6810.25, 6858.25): -0.02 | 23.8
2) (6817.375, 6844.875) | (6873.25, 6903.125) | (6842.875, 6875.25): 0.03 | 24.2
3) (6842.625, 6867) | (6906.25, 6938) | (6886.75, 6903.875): 0.05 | 25.4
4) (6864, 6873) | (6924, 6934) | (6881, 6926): 0.04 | 25.7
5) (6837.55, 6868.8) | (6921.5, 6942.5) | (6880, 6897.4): 0.09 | 25.8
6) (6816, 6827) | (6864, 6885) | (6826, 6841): -0.02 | 23.9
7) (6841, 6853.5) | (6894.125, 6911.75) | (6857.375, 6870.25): 0.06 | 24.6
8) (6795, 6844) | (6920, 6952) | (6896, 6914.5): 0.08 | 27.2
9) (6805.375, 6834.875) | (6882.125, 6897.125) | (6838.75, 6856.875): -0.01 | 24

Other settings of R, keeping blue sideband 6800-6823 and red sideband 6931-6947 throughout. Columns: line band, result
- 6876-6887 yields 1.3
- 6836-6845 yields 0.0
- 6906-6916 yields 0.6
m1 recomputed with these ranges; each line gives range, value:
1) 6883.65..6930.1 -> 25.1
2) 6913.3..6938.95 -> 26.6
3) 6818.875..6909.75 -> 24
